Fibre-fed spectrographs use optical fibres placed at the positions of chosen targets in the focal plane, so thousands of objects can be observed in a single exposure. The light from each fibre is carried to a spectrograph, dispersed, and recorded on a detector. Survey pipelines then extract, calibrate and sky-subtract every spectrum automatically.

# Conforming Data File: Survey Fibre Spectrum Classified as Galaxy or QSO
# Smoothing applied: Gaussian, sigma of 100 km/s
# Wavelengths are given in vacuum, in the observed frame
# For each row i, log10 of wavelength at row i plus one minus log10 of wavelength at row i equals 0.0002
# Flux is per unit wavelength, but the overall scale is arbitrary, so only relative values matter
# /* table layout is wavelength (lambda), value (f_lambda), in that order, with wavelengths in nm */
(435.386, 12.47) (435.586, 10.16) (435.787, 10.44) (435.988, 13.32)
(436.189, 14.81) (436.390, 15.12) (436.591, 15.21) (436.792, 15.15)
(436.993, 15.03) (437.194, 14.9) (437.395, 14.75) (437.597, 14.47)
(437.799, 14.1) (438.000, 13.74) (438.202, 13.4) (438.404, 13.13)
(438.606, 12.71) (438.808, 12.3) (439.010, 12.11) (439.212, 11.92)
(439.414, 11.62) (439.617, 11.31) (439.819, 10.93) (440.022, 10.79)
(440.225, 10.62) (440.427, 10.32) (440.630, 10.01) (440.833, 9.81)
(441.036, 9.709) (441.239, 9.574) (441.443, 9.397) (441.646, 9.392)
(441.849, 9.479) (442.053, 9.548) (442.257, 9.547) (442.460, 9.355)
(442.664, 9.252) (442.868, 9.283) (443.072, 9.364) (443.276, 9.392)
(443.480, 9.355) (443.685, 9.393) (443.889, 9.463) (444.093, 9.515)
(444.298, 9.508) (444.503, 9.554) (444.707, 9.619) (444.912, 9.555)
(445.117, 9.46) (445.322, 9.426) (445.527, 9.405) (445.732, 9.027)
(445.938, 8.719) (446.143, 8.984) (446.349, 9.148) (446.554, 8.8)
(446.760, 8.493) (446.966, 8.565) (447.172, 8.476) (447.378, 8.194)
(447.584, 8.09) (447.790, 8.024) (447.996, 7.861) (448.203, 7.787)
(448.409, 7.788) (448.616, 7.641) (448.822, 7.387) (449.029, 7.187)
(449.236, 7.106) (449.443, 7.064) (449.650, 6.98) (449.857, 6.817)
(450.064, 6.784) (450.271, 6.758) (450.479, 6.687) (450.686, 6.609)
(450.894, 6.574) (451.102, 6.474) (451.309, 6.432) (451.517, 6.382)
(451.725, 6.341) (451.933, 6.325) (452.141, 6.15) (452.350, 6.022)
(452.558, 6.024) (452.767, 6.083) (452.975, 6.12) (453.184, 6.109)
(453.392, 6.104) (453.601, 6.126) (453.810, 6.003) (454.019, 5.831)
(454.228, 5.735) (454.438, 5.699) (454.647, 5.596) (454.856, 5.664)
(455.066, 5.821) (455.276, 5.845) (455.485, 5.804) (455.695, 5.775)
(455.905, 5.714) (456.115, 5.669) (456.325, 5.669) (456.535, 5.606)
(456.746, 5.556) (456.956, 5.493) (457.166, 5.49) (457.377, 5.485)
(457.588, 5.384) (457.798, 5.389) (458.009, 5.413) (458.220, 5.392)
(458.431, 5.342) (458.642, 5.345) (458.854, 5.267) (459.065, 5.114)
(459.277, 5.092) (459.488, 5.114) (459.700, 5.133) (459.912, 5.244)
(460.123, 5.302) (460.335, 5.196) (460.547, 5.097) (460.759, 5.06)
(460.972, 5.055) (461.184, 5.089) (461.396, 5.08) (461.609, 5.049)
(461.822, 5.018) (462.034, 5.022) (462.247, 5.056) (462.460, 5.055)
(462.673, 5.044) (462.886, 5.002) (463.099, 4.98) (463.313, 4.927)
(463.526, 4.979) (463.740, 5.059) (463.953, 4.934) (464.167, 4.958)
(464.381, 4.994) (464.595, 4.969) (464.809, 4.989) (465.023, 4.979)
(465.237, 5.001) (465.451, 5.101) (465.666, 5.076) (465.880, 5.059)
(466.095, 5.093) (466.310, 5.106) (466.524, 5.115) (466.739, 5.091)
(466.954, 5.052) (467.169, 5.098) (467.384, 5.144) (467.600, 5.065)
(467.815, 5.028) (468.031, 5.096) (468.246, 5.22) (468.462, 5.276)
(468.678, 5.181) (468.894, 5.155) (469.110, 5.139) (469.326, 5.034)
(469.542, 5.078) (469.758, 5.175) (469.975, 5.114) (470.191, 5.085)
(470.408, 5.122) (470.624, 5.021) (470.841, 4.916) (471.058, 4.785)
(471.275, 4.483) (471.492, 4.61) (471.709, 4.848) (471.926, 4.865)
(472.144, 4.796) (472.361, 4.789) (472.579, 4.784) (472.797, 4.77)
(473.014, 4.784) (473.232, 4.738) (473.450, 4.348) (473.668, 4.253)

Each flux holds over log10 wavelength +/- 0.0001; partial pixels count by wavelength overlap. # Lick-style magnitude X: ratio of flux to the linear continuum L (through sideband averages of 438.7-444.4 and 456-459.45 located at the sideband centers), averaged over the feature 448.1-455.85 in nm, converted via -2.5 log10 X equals 0.11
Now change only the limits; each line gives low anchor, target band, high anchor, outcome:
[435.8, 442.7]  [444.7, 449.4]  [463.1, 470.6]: 0.190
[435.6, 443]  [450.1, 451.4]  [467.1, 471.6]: 0.364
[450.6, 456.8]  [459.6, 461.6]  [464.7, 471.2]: 0.084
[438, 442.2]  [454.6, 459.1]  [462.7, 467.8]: 0.254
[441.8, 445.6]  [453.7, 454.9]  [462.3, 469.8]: 0.267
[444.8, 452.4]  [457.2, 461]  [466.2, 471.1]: 0.201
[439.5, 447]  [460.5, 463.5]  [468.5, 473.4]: 0.263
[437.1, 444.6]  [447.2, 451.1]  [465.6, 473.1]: 0.249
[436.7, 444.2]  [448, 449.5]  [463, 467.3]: 0.218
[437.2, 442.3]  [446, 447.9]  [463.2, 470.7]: 0.148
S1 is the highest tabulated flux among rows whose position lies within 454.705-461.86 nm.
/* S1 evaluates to 5.845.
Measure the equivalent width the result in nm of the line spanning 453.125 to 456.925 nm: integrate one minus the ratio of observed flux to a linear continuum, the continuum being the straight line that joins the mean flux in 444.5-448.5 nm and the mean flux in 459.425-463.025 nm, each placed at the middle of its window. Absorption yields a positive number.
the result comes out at 0.48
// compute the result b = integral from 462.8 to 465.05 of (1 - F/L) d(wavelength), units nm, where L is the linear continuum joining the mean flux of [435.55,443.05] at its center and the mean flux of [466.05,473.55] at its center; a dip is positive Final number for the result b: 0.47 nm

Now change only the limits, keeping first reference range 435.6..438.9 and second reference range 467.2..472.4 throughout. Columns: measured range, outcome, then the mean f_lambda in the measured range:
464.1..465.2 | 0.24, 4.98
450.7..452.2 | 0.54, 6.4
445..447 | 0.42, 9.02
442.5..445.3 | 0.60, 9.44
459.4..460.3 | 0.29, 5.2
